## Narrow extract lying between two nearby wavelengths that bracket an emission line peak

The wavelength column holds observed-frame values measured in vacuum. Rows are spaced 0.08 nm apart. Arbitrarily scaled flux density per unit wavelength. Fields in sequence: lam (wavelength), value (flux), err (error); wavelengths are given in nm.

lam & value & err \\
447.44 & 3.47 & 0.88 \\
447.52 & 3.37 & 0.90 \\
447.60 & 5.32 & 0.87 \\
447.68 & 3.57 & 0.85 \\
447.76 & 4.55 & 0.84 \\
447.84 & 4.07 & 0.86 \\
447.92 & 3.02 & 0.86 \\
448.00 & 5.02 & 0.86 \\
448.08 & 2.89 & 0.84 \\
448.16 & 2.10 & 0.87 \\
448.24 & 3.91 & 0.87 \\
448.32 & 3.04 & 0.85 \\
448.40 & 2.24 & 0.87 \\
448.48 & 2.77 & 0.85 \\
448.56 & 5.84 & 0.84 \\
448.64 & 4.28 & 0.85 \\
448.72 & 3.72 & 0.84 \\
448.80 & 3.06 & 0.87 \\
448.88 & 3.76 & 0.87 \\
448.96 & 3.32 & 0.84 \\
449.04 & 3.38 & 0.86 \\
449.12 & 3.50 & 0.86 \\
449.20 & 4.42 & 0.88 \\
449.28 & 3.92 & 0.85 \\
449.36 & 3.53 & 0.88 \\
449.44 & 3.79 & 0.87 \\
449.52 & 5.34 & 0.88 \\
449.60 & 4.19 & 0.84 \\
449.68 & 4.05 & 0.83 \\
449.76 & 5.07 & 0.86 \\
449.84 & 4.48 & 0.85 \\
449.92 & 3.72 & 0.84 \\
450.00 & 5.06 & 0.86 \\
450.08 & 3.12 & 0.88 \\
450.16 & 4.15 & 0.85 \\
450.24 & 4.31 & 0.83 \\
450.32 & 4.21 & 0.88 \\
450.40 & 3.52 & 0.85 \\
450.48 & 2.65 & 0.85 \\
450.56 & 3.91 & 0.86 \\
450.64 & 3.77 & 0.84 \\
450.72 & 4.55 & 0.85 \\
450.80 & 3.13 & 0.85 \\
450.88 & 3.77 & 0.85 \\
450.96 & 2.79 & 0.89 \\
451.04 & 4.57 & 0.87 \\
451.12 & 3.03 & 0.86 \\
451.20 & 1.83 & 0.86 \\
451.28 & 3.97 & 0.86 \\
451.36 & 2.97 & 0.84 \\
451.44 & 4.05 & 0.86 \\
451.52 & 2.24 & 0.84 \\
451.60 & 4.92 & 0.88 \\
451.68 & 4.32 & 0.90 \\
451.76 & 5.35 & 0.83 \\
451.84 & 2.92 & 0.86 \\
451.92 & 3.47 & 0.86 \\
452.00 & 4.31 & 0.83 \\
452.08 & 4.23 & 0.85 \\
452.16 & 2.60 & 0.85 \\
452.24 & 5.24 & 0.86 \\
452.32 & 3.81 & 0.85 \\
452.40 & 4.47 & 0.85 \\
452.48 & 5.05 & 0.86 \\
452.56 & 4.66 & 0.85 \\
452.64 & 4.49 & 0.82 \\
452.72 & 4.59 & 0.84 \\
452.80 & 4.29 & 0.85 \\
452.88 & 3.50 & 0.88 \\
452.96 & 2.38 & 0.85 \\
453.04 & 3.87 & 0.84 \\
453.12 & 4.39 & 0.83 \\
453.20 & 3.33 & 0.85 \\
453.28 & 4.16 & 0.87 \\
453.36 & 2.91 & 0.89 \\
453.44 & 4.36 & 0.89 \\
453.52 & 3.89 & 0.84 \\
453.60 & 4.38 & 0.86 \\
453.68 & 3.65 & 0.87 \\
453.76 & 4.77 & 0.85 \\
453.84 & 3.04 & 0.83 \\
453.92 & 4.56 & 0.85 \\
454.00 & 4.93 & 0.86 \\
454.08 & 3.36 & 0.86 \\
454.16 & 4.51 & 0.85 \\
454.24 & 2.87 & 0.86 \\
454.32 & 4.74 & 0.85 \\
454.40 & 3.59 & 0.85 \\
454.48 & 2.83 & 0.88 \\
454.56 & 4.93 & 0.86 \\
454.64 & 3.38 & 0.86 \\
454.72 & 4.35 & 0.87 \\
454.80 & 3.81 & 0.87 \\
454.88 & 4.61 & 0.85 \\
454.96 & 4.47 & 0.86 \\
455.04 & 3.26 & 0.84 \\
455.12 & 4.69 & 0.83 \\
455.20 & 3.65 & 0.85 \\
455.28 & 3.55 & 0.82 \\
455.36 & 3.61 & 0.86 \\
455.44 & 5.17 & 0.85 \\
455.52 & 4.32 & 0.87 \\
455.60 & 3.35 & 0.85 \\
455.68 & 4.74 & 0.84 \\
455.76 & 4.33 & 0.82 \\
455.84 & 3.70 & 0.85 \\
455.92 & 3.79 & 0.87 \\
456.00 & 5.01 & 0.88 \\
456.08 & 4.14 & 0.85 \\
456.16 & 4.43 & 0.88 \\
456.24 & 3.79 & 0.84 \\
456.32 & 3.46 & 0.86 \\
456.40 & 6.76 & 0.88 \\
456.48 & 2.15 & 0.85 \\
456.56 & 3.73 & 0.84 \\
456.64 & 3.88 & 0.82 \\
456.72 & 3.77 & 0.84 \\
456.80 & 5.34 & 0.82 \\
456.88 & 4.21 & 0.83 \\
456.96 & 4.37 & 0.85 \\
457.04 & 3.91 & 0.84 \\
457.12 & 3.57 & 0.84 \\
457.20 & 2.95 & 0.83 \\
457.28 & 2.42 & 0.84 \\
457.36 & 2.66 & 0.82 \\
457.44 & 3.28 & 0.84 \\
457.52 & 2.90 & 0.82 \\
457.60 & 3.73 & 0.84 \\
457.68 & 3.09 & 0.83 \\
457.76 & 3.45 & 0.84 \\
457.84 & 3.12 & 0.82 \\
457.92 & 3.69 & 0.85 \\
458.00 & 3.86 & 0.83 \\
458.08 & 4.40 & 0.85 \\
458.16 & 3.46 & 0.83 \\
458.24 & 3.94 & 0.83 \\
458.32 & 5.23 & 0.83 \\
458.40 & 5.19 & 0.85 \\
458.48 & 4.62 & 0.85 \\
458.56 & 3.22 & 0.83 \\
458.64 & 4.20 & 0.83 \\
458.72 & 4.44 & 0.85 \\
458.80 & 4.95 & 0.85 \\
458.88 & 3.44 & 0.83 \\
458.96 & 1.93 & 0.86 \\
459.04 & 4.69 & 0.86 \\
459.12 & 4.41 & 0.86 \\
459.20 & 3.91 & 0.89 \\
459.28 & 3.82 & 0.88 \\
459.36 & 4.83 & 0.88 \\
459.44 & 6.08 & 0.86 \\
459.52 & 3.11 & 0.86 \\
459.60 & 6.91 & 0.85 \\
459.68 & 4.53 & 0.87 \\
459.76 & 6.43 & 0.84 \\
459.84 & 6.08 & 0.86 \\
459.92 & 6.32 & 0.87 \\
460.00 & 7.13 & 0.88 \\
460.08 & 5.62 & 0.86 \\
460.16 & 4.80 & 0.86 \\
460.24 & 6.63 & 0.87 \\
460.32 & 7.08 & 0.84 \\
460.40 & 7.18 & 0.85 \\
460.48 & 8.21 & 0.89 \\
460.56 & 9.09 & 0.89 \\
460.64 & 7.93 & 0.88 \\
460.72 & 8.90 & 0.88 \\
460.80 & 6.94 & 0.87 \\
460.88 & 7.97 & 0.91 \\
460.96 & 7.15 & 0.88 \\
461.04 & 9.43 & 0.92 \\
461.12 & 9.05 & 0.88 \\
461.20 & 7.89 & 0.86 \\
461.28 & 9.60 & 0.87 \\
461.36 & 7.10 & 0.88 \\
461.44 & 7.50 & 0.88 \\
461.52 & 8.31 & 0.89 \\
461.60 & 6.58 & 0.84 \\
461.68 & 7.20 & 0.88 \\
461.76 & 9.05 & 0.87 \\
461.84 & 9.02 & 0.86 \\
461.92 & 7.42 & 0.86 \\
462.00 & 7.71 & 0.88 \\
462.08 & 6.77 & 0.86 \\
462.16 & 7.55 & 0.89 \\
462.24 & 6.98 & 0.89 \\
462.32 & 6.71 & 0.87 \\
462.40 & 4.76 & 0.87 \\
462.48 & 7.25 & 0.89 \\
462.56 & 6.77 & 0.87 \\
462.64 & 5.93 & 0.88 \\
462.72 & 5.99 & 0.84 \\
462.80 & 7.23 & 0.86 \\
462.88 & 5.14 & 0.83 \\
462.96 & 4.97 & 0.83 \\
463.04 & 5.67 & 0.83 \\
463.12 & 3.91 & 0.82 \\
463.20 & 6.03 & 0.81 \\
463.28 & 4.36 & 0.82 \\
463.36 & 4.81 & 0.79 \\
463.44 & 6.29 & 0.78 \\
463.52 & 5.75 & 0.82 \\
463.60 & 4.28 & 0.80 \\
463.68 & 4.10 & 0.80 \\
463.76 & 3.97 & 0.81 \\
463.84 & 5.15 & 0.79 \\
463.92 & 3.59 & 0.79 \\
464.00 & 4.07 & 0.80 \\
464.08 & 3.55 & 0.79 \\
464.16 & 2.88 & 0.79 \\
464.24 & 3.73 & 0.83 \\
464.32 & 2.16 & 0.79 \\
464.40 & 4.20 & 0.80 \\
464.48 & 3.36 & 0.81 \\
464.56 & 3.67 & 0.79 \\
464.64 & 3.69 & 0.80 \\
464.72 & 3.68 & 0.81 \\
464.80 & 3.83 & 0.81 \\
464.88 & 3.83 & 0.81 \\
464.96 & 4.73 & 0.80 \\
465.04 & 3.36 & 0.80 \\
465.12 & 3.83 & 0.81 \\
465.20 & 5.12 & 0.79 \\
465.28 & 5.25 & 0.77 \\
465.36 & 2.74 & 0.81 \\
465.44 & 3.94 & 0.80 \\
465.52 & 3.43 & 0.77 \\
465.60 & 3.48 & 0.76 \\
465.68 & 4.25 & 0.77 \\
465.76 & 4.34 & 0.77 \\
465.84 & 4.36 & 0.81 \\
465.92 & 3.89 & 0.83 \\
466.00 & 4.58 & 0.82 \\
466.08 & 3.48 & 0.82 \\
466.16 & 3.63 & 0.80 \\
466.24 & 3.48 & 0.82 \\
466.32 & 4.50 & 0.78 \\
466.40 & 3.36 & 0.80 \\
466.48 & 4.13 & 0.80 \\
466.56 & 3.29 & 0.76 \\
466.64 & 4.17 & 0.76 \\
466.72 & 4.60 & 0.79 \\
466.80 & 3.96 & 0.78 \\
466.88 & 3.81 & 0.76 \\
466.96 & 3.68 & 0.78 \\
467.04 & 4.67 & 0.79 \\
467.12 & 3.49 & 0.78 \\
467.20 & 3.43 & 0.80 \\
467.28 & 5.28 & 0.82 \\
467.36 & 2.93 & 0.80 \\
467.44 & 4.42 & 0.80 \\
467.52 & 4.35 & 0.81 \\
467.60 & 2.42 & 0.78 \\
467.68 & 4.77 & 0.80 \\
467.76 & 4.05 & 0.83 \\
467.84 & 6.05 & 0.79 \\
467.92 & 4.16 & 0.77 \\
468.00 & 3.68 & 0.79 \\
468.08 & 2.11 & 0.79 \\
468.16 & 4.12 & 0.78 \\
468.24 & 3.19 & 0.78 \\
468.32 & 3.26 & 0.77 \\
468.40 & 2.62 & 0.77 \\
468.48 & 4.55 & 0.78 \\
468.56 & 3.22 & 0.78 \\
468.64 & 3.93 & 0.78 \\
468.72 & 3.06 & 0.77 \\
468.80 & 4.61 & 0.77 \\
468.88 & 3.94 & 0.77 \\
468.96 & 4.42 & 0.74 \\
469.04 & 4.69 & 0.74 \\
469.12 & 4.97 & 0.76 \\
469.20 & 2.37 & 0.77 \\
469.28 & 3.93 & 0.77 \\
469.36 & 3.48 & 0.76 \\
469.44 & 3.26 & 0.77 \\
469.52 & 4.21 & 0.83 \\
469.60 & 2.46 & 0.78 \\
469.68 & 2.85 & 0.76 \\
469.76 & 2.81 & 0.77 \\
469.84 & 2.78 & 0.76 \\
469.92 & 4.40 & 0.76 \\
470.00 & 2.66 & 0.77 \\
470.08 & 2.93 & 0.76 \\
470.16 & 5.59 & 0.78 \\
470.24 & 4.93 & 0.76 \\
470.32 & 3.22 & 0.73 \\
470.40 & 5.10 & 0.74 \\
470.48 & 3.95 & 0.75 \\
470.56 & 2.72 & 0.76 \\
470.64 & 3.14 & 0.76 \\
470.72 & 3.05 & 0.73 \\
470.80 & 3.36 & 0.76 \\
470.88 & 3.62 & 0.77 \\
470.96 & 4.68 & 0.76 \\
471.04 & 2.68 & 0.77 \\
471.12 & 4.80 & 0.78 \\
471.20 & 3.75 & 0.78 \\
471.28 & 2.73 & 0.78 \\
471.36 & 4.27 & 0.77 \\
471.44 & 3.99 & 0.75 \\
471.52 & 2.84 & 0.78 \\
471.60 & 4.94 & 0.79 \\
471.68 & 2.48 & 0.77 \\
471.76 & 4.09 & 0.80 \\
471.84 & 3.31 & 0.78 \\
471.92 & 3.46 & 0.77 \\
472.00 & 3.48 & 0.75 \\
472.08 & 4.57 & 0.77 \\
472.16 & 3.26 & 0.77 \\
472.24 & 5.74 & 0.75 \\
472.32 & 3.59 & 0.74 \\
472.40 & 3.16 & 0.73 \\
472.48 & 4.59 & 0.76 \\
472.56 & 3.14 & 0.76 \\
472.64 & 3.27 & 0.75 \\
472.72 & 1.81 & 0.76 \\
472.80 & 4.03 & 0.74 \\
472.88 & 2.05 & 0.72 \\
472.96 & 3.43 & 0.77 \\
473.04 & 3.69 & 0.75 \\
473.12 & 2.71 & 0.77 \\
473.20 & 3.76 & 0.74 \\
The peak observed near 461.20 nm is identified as Mg II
